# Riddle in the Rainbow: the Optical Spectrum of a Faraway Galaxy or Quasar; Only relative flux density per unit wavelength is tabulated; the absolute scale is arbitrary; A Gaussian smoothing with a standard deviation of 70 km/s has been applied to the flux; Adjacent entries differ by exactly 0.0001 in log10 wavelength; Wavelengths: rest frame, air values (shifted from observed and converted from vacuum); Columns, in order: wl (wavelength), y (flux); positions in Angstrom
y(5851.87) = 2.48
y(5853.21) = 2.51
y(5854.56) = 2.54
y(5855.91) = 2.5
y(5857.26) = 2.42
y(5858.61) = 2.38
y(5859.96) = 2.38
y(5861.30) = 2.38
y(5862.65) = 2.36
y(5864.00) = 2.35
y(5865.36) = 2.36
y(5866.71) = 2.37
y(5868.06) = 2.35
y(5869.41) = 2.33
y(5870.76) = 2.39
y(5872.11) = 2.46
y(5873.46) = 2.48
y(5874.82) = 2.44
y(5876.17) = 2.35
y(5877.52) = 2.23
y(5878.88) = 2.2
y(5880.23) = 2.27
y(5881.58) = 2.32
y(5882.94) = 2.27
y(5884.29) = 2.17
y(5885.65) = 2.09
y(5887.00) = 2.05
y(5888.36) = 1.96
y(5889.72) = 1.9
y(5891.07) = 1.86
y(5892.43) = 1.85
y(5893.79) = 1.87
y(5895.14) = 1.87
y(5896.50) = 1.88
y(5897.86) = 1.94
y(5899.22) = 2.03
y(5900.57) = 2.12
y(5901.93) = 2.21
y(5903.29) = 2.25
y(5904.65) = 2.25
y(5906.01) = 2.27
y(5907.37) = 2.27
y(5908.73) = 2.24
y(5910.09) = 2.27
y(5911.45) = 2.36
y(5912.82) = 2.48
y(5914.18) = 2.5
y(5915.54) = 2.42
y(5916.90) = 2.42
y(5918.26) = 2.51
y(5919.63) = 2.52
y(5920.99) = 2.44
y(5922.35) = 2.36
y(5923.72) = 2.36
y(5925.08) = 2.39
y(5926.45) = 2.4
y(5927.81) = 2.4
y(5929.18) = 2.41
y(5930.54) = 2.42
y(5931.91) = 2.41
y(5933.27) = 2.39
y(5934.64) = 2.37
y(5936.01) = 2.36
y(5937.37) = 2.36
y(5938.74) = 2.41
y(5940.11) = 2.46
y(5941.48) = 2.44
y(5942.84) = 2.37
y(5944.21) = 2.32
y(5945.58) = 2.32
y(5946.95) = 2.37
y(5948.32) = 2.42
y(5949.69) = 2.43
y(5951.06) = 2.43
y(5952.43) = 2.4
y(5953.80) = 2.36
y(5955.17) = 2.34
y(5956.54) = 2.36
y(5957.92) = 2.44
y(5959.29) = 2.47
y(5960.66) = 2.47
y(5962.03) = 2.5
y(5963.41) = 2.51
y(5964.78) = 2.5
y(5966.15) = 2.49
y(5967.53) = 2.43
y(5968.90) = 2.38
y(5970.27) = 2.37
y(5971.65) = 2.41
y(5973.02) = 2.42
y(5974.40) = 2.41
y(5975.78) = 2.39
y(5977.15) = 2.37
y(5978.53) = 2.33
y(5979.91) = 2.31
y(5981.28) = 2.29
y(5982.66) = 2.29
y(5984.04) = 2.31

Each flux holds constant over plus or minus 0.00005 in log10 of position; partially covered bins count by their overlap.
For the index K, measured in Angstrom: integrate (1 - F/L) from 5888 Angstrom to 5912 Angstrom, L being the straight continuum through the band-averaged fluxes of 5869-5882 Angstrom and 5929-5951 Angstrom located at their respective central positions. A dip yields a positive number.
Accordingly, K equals 2.92 Angstrom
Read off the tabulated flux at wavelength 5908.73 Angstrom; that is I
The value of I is 2.24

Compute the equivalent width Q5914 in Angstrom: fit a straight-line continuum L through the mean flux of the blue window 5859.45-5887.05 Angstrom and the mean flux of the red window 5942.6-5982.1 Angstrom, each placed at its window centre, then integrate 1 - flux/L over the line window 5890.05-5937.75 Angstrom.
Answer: 1.8 Angstrom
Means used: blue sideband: 2.32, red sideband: 2.4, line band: 2.27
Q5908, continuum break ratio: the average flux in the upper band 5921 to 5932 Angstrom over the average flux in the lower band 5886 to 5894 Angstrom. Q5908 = 1.24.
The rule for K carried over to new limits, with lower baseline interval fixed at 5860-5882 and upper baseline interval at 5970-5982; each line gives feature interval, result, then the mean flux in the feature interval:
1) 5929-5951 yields -0.3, 2.39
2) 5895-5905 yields 1.2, 2.07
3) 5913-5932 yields -0.5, 2.43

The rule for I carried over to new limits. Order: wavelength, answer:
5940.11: 2.46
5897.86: 1.94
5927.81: 2.4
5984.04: 2.31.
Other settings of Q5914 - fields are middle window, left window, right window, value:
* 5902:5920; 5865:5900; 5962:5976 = -0.84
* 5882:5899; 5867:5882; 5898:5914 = 2.34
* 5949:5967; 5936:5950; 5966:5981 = -0.39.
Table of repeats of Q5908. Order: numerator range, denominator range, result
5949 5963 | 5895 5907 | 1.15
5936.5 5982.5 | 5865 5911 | 1.10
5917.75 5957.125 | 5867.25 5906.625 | 1.11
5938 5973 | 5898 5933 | 1.03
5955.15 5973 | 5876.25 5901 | 1.19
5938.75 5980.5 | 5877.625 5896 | 1.17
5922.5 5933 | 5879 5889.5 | 1.11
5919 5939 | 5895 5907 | 1.14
